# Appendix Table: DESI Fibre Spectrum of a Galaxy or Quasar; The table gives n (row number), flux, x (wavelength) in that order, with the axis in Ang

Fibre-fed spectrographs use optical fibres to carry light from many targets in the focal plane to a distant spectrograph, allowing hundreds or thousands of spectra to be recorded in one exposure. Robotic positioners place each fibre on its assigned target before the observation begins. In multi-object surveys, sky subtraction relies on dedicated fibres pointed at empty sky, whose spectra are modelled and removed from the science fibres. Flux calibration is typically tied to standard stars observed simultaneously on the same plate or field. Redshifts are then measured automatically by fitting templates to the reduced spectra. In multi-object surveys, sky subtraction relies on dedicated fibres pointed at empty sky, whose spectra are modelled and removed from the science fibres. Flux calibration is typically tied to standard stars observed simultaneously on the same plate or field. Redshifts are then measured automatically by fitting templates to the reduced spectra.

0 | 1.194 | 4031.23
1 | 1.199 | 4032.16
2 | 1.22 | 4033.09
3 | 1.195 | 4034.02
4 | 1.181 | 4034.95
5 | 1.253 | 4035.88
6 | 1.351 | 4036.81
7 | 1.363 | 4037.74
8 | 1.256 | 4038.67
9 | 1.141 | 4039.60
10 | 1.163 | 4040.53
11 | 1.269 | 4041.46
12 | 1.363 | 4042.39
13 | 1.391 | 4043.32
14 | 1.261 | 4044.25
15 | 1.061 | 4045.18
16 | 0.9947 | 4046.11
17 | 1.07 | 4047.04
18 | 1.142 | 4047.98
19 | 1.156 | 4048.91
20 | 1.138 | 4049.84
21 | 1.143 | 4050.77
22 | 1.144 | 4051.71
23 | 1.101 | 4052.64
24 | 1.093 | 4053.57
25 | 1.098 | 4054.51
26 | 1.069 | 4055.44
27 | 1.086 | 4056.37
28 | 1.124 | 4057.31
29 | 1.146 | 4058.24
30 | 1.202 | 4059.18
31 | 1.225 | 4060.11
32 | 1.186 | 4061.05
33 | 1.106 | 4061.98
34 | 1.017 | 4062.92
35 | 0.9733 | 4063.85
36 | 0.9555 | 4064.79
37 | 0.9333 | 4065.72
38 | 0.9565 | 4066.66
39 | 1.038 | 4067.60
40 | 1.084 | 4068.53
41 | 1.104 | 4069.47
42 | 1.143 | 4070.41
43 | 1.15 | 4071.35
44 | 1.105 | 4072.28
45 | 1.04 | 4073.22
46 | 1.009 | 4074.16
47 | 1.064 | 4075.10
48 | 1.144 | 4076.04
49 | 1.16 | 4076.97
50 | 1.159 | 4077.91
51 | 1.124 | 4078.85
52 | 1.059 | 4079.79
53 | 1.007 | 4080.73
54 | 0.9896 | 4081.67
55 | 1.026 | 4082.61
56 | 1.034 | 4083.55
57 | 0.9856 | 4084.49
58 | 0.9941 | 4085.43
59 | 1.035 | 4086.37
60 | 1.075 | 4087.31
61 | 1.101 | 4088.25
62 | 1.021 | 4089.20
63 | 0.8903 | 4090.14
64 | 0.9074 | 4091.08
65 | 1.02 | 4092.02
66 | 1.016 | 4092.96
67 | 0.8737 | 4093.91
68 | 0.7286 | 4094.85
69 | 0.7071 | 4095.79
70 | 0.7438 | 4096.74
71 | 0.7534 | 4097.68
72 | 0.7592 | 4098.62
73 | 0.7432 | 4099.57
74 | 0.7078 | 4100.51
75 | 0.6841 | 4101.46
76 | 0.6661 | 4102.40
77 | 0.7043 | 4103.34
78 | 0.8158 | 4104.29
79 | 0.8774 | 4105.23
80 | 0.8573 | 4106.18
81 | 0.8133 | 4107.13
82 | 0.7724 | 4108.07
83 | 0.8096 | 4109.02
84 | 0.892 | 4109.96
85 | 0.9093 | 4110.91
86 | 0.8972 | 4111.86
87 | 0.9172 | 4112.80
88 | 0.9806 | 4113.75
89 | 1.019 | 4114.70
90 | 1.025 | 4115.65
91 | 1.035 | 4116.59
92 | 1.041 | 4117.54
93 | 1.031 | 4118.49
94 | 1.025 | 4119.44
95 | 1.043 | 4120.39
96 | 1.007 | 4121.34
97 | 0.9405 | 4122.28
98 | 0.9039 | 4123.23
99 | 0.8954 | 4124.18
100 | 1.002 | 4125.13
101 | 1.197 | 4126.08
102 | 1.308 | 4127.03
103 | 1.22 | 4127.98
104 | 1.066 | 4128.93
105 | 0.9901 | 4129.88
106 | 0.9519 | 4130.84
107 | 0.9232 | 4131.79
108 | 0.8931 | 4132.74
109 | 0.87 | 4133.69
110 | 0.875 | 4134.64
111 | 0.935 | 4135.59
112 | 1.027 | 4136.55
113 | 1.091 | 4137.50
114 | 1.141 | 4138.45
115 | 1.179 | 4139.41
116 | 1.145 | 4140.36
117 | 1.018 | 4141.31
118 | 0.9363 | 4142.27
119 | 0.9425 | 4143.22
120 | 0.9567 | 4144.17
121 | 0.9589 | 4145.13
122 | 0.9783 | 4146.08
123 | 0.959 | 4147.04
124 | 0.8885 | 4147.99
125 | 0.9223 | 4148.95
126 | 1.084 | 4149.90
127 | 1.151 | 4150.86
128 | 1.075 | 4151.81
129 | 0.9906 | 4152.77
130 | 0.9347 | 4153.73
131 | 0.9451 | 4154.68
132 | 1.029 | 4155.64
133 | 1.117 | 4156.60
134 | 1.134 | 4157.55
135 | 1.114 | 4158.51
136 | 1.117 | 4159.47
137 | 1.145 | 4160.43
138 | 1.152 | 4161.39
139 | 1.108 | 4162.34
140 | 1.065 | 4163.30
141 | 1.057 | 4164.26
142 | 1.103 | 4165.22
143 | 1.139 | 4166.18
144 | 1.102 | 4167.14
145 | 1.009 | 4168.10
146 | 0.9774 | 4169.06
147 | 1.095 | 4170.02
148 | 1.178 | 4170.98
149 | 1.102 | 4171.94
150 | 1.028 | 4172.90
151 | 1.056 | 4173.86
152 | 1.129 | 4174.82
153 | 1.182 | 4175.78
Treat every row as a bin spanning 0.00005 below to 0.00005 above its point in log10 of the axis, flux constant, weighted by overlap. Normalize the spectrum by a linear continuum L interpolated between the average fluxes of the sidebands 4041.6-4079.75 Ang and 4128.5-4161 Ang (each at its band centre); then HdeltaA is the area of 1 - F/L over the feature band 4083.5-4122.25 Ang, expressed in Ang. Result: 6.0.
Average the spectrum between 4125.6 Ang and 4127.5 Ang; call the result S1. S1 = 1.25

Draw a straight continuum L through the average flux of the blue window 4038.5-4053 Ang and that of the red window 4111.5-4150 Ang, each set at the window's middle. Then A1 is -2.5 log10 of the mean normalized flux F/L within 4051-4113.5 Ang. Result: 0.132 mag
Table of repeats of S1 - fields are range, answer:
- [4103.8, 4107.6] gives 0.839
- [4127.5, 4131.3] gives 1.06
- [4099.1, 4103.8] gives 0.702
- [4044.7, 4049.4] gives 1.09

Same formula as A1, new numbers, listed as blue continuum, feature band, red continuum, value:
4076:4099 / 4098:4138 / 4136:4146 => 0.087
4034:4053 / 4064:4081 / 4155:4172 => 0.102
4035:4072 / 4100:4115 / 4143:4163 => 0.288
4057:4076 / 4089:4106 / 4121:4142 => 0.286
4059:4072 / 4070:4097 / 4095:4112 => -0.084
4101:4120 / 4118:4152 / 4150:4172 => -0.037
